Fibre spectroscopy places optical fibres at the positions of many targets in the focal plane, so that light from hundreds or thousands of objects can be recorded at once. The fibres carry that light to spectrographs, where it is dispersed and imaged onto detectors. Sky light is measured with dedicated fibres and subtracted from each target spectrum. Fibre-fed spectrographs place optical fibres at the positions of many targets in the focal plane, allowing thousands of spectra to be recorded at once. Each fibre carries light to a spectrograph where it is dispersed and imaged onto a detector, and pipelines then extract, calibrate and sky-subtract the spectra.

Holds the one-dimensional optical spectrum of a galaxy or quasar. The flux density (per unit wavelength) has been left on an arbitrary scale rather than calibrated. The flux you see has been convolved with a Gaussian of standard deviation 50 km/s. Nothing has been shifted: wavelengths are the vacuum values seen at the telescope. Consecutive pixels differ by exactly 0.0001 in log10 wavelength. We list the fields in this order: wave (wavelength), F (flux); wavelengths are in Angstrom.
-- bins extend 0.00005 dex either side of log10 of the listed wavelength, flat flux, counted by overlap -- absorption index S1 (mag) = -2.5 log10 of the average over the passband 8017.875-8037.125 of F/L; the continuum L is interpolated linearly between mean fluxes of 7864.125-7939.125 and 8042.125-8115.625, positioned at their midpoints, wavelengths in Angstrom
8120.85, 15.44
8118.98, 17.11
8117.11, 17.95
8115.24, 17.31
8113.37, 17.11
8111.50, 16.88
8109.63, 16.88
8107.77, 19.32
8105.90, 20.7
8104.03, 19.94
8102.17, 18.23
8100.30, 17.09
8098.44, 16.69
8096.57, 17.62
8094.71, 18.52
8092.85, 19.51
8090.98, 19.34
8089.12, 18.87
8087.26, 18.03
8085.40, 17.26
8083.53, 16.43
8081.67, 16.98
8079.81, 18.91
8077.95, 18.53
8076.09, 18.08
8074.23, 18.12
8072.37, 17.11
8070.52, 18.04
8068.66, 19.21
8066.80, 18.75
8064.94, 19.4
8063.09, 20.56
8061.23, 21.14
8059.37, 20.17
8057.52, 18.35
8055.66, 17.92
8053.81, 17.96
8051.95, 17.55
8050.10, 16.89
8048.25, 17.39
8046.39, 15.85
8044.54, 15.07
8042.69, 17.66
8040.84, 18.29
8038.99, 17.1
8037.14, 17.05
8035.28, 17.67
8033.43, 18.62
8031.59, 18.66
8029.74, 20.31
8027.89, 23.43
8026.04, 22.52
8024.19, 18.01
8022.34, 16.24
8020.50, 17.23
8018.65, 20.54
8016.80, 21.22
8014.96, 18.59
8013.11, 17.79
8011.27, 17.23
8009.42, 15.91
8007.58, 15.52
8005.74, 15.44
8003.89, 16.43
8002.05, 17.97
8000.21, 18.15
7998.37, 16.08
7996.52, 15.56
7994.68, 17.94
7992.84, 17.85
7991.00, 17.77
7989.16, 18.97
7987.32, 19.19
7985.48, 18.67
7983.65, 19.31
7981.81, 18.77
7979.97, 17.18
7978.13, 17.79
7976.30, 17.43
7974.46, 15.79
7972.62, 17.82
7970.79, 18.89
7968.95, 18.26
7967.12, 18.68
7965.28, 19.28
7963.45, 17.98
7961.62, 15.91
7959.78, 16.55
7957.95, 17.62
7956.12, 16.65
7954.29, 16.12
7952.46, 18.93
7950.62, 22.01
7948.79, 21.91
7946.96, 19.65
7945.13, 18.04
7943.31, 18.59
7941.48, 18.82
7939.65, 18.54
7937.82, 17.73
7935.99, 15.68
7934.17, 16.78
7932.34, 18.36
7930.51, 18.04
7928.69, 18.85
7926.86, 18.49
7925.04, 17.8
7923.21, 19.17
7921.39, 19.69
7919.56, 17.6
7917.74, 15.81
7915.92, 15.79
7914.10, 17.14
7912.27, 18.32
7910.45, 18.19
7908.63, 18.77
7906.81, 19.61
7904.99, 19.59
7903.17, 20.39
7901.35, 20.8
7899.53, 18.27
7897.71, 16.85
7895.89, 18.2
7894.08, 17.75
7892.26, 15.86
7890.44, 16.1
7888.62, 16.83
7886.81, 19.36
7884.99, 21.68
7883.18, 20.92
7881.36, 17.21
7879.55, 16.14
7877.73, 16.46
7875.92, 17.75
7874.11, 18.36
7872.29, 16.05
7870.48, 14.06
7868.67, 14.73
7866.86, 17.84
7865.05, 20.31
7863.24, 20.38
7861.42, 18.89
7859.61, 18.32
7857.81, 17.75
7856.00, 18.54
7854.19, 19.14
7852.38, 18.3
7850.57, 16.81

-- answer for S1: -0.07 mag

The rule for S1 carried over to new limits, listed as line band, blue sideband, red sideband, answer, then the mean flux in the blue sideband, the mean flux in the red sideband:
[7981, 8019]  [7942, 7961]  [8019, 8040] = 0.055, 18.6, 18.8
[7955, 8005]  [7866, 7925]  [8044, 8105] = 0.019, 17.9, 18.2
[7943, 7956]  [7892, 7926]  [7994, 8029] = -0.061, 18.2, 18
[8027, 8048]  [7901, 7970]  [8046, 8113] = 0.010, 18.3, 18.3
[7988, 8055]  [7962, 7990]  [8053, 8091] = 0.031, 18.2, 18.5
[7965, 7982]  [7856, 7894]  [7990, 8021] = -0.021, 17.8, 17.5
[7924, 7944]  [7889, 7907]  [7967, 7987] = 0.012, 18.2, 18.1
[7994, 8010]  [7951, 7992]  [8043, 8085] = 0.091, 17.9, 18.1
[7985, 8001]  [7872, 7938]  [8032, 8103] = 0.017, 18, 18.1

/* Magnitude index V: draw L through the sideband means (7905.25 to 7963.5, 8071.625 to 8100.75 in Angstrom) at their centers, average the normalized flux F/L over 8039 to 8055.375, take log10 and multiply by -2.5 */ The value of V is 0.05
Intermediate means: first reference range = 18.1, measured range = 17.1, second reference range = 18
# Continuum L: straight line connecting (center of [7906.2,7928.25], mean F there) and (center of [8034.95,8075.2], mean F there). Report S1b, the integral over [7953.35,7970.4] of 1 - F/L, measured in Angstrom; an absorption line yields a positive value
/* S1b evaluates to 0.5 Angstrom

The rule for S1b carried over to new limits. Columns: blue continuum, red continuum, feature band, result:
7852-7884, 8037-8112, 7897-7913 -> -1.0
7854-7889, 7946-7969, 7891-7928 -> 0.0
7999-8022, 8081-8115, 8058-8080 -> -1.3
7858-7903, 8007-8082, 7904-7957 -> -0.7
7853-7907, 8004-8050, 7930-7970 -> -0.3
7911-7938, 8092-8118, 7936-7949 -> -0.7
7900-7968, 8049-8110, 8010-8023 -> 0.0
